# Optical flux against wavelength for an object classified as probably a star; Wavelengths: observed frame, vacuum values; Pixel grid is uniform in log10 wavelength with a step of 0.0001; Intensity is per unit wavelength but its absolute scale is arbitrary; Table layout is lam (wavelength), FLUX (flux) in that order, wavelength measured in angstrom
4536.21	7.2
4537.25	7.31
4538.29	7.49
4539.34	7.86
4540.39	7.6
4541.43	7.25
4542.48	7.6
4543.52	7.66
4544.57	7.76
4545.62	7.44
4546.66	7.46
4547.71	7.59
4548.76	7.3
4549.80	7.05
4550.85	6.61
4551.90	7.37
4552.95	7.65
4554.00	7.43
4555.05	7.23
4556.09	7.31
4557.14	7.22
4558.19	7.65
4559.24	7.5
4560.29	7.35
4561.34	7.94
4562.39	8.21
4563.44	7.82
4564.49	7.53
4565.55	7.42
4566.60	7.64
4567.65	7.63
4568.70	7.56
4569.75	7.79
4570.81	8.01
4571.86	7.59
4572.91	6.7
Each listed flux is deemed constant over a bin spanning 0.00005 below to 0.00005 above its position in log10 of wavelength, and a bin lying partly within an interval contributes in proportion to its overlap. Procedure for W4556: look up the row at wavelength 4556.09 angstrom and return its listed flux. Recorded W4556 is 7.31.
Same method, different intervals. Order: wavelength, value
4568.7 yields 7.56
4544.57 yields 7.76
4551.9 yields 7.37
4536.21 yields 7.2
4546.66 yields 7.46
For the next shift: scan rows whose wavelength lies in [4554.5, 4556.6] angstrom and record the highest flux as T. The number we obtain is 7.31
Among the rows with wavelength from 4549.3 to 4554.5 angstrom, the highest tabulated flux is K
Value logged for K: 7.65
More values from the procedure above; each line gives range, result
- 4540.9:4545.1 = 7.76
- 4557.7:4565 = 8.21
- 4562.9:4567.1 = 7.82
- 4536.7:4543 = 7.86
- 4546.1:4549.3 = 7.59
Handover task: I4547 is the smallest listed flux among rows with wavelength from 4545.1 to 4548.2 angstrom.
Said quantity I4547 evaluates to 7.44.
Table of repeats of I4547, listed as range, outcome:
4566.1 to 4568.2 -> 7.63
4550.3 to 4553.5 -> 6.61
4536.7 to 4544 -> 7.25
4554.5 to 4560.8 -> 7.22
